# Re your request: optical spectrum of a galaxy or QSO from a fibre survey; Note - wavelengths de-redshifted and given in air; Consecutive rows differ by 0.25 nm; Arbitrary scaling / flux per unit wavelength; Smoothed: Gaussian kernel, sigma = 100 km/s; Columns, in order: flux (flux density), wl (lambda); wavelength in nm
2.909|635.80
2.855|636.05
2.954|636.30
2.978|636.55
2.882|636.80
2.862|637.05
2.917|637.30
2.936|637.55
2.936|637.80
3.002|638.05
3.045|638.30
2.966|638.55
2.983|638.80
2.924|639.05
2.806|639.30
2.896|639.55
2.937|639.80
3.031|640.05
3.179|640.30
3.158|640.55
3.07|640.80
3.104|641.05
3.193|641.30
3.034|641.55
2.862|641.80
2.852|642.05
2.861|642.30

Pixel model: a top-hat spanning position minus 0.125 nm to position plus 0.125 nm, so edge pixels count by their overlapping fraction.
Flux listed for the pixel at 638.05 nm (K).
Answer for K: 3.002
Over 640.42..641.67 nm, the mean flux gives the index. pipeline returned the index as 3.11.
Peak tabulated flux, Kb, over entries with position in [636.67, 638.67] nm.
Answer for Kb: 3.045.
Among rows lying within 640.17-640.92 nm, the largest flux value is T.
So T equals 3.179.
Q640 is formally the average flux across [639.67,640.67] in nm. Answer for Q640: 3.07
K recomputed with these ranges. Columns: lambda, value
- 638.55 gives 2.966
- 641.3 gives 3.193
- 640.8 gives 3.07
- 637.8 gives 2.936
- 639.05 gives 2.924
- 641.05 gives 3.104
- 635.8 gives 2.909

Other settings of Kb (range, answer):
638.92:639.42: 2.924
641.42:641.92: 3.034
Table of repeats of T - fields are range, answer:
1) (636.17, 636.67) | 2.978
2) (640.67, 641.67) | 3.193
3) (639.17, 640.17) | 3.031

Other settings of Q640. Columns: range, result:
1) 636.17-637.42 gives 2.92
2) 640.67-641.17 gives 3.09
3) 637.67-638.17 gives 2.97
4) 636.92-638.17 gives 2.93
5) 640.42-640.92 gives 3.12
